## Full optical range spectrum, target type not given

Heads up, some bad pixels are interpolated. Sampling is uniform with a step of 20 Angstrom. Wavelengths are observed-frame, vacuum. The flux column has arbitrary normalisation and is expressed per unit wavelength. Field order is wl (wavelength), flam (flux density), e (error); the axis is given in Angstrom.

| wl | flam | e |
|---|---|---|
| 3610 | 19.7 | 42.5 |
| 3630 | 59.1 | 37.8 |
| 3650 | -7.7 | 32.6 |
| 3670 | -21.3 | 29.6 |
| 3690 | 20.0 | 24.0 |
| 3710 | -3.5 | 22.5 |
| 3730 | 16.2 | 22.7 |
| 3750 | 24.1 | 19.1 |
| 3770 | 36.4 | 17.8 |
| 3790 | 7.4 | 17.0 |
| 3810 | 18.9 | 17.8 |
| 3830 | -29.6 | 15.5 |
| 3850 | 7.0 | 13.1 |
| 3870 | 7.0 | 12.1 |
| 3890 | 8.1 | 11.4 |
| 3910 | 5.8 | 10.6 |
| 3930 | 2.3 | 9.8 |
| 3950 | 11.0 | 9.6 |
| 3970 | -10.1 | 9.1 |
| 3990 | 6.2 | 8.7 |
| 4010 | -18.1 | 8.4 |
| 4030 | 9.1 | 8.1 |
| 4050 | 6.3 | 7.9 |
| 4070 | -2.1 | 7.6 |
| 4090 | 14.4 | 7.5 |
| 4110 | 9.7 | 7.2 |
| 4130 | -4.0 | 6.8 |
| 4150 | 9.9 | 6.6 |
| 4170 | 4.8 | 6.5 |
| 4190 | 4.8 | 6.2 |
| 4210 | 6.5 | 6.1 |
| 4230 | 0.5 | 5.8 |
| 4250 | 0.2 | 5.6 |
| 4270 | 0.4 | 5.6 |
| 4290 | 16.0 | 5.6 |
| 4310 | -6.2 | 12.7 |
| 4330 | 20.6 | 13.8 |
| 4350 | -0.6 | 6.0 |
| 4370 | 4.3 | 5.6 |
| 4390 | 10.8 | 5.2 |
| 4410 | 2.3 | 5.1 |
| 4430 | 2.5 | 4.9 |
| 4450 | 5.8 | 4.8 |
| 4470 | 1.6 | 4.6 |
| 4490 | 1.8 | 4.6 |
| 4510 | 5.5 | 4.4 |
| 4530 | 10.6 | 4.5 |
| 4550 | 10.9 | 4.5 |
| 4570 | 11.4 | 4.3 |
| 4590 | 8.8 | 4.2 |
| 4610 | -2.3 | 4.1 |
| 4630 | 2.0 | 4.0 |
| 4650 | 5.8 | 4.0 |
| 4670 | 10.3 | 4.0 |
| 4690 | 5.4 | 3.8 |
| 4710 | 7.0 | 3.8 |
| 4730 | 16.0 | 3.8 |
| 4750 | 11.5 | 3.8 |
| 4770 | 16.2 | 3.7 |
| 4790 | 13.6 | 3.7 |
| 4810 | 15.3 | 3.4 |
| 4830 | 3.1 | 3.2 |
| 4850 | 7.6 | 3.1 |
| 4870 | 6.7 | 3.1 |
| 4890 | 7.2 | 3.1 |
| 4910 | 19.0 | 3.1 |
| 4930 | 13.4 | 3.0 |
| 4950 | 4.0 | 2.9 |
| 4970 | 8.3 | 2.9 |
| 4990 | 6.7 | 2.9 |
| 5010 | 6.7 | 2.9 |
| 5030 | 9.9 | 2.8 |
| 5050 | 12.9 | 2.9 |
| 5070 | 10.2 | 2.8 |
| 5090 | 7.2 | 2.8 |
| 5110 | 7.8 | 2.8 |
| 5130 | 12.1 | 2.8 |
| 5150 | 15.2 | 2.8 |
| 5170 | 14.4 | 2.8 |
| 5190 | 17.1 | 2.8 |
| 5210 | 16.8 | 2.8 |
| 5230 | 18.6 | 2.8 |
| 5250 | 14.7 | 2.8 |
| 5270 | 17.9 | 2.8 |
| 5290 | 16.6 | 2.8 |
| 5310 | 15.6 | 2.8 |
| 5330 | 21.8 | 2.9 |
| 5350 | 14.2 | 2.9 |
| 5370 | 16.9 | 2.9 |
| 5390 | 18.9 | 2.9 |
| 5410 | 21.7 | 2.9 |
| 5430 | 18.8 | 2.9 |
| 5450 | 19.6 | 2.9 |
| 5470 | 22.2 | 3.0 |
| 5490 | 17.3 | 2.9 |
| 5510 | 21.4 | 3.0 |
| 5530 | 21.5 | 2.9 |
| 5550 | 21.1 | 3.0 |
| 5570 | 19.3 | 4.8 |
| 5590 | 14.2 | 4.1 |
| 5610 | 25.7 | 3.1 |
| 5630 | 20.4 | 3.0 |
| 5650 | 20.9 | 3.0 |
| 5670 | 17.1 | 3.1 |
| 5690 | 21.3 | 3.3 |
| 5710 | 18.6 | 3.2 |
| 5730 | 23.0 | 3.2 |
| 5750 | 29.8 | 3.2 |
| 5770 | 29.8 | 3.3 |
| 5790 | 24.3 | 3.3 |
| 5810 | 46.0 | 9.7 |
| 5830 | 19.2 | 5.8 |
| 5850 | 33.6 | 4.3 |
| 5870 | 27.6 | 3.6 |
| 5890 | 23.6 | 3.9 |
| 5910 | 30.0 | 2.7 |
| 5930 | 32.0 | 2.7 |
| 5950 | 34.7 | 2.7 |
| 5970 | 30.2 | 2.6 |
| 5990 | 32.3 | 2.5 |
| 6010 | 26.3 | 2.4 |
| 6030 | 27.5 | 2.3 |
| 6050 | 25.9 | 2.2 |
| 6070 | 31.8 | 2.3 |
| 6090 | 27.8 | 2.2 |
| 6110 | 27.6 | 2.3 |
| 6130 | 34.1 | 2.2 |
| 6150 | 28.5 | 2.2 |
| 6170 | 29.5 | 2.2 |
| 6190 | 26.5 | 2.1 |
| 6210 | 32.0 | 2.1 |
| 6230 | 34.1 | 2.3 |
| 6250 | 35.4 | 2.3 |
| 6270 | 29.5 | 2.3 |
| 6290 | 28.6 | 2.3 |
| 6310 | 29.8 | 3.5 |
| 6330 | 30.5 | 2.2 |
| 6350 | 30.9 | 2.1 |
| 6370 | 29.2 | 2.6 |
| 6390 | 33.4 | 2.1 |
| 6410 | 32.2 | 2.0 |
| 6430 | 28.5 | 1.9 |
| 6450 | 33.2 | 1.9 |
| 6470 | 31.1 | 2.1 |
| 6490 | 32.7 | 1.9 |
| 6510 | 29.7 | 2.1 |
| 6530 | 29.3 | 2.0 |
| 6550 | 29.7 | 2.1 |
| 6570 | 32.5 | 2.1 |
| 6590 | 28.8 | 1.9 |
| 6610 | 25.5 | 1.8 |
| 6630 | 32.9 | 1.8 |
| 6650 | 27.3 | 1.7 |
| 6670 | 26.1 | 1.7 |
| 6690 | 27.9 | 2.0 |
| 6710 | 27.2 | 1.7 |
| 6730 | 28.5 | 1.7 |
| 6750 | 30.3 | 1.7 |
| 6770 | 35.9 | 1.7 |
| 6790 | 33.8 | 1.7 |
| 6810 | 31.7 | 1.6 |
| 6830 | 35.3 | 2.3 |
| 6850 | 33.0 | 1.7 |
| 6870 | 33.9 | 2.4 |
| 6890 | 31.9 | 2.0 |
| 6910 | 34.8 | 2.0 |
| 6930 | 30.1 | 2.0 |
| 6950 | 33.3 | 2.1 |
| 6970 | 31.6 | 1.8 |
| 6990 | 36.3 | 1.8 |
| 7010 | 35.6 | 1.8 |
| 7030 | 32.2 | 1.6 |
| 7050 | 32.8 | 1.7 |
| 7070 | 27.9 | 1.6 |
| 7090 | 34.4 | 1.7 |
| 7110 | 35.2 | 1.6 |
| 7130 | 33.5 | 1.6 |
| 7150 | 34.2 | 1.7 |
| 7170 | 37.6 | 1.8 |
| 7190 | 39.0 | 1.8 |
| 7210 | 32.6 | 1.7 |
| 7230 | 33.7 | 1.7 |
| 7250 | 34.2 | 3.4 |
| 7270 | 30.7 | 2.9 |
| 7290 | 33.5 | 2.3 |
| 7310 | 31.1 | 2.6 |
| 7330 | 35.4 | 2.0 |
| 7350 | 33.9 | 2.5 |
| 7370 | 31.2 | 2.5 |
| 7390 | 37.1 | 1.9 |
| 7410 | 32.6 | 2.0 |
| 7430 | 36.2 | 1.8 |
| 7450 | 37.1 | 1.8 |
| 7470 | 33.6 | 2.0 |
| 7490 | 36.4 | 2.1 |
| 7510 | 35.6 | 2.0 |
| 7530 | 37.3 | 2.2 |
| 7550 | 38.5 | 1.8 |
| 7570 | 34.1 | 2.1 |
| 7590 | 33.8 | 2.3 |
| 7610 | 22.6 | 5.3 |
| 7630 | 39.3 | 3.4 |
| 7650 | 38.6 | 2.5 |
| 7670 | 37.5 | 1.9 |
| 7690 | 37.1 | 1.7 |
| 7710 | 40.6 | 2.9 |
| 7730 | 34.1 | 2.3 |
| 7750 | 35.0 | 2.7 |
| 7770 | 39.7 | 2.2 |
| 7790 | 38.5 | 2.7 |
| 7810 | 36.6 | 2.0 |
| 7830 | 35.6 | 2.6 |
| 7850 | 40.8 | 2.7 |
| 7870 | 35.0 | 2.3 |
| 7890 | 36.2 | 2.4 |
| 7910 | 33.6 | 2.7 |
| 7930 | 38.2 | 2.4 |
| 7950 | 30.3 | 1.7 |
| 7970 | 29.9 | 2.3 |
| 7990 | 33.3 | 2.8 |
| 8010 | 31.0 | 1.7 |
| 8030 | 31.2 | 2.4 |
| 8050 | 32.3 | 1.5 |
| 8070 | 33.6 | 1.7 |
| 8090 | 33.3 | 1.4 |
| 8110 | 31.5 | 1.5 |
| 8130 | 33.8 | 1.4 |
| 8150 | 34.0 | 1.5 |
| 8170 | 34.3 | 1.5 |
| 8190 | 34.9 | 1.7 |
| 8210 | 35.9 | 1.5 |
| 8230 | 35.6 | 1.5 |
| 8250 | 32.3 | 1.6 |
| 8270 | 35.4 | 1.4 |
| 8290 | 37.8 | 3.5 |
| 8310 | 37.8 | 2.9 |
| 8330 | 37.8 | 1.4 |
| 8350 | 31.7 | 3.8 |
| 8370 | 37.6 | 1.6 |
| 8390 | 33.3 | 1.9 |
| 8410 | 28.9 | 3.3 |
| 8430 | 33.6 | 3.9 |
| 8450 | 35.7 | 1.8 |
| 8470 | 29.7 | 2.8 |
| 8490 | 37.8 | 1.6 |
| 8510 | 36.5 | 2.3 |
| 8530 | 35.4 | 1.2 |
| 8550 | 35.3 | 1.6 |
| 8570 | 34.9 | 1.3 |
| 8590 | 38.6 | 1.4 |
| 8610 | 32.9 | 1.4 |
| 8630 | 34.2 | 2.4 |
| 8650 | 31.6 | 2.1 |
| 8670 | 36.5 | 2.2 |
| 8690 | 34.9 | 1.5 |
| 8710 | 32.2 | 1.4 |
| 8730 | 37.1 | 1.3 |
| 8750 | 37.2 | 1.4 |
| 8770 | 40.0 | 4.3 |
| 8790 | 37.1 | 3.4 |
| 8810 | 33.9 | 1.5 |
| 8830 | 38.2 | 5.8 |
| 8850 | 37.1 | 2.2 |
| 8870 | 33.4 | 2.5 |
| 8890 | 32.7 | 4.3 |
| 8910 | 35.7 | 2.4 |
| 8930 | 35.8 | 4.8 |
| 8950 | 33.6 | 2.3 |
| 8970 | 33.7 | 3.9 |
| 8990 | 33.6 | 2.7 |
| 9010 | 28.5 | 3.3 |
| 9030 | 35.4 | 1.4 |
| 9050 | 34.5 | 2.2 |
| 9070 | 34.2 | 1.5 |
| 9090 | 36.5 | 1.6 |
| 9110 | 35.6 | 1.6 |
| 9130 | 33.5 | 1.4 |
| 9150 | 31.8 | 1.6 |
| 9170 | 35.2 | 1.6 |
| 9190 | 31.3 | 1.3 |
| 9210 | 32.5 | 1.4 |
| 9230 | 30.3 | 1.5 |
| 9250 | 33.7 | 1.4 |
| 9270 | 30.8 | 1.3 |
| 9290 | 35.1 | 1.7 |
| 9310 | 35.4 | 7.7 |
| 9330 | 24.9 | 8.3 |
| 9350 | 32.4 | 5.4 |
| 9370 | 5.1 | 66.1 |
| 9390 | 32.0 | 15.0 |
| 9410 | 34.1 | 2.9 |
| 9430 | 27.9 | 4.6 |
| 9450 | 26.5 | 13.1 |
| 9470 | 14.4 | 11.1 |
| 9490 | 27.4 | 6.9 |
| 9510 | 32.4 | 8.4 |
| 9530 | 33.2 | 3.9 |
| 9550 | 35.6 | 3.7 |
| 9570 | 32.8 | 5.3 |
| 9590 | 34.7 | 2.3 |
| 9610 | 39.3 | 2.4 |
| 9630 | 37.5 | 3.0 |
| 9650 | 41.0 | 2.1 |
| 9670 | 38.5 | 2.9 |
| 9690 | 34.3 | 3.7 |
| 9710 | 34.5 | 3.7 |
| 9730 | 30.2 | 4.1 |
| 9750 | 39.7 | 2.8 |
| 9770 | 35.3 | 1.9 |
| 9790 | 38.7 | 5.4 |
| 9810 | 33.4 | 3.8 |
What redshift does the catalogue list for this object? 0.290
